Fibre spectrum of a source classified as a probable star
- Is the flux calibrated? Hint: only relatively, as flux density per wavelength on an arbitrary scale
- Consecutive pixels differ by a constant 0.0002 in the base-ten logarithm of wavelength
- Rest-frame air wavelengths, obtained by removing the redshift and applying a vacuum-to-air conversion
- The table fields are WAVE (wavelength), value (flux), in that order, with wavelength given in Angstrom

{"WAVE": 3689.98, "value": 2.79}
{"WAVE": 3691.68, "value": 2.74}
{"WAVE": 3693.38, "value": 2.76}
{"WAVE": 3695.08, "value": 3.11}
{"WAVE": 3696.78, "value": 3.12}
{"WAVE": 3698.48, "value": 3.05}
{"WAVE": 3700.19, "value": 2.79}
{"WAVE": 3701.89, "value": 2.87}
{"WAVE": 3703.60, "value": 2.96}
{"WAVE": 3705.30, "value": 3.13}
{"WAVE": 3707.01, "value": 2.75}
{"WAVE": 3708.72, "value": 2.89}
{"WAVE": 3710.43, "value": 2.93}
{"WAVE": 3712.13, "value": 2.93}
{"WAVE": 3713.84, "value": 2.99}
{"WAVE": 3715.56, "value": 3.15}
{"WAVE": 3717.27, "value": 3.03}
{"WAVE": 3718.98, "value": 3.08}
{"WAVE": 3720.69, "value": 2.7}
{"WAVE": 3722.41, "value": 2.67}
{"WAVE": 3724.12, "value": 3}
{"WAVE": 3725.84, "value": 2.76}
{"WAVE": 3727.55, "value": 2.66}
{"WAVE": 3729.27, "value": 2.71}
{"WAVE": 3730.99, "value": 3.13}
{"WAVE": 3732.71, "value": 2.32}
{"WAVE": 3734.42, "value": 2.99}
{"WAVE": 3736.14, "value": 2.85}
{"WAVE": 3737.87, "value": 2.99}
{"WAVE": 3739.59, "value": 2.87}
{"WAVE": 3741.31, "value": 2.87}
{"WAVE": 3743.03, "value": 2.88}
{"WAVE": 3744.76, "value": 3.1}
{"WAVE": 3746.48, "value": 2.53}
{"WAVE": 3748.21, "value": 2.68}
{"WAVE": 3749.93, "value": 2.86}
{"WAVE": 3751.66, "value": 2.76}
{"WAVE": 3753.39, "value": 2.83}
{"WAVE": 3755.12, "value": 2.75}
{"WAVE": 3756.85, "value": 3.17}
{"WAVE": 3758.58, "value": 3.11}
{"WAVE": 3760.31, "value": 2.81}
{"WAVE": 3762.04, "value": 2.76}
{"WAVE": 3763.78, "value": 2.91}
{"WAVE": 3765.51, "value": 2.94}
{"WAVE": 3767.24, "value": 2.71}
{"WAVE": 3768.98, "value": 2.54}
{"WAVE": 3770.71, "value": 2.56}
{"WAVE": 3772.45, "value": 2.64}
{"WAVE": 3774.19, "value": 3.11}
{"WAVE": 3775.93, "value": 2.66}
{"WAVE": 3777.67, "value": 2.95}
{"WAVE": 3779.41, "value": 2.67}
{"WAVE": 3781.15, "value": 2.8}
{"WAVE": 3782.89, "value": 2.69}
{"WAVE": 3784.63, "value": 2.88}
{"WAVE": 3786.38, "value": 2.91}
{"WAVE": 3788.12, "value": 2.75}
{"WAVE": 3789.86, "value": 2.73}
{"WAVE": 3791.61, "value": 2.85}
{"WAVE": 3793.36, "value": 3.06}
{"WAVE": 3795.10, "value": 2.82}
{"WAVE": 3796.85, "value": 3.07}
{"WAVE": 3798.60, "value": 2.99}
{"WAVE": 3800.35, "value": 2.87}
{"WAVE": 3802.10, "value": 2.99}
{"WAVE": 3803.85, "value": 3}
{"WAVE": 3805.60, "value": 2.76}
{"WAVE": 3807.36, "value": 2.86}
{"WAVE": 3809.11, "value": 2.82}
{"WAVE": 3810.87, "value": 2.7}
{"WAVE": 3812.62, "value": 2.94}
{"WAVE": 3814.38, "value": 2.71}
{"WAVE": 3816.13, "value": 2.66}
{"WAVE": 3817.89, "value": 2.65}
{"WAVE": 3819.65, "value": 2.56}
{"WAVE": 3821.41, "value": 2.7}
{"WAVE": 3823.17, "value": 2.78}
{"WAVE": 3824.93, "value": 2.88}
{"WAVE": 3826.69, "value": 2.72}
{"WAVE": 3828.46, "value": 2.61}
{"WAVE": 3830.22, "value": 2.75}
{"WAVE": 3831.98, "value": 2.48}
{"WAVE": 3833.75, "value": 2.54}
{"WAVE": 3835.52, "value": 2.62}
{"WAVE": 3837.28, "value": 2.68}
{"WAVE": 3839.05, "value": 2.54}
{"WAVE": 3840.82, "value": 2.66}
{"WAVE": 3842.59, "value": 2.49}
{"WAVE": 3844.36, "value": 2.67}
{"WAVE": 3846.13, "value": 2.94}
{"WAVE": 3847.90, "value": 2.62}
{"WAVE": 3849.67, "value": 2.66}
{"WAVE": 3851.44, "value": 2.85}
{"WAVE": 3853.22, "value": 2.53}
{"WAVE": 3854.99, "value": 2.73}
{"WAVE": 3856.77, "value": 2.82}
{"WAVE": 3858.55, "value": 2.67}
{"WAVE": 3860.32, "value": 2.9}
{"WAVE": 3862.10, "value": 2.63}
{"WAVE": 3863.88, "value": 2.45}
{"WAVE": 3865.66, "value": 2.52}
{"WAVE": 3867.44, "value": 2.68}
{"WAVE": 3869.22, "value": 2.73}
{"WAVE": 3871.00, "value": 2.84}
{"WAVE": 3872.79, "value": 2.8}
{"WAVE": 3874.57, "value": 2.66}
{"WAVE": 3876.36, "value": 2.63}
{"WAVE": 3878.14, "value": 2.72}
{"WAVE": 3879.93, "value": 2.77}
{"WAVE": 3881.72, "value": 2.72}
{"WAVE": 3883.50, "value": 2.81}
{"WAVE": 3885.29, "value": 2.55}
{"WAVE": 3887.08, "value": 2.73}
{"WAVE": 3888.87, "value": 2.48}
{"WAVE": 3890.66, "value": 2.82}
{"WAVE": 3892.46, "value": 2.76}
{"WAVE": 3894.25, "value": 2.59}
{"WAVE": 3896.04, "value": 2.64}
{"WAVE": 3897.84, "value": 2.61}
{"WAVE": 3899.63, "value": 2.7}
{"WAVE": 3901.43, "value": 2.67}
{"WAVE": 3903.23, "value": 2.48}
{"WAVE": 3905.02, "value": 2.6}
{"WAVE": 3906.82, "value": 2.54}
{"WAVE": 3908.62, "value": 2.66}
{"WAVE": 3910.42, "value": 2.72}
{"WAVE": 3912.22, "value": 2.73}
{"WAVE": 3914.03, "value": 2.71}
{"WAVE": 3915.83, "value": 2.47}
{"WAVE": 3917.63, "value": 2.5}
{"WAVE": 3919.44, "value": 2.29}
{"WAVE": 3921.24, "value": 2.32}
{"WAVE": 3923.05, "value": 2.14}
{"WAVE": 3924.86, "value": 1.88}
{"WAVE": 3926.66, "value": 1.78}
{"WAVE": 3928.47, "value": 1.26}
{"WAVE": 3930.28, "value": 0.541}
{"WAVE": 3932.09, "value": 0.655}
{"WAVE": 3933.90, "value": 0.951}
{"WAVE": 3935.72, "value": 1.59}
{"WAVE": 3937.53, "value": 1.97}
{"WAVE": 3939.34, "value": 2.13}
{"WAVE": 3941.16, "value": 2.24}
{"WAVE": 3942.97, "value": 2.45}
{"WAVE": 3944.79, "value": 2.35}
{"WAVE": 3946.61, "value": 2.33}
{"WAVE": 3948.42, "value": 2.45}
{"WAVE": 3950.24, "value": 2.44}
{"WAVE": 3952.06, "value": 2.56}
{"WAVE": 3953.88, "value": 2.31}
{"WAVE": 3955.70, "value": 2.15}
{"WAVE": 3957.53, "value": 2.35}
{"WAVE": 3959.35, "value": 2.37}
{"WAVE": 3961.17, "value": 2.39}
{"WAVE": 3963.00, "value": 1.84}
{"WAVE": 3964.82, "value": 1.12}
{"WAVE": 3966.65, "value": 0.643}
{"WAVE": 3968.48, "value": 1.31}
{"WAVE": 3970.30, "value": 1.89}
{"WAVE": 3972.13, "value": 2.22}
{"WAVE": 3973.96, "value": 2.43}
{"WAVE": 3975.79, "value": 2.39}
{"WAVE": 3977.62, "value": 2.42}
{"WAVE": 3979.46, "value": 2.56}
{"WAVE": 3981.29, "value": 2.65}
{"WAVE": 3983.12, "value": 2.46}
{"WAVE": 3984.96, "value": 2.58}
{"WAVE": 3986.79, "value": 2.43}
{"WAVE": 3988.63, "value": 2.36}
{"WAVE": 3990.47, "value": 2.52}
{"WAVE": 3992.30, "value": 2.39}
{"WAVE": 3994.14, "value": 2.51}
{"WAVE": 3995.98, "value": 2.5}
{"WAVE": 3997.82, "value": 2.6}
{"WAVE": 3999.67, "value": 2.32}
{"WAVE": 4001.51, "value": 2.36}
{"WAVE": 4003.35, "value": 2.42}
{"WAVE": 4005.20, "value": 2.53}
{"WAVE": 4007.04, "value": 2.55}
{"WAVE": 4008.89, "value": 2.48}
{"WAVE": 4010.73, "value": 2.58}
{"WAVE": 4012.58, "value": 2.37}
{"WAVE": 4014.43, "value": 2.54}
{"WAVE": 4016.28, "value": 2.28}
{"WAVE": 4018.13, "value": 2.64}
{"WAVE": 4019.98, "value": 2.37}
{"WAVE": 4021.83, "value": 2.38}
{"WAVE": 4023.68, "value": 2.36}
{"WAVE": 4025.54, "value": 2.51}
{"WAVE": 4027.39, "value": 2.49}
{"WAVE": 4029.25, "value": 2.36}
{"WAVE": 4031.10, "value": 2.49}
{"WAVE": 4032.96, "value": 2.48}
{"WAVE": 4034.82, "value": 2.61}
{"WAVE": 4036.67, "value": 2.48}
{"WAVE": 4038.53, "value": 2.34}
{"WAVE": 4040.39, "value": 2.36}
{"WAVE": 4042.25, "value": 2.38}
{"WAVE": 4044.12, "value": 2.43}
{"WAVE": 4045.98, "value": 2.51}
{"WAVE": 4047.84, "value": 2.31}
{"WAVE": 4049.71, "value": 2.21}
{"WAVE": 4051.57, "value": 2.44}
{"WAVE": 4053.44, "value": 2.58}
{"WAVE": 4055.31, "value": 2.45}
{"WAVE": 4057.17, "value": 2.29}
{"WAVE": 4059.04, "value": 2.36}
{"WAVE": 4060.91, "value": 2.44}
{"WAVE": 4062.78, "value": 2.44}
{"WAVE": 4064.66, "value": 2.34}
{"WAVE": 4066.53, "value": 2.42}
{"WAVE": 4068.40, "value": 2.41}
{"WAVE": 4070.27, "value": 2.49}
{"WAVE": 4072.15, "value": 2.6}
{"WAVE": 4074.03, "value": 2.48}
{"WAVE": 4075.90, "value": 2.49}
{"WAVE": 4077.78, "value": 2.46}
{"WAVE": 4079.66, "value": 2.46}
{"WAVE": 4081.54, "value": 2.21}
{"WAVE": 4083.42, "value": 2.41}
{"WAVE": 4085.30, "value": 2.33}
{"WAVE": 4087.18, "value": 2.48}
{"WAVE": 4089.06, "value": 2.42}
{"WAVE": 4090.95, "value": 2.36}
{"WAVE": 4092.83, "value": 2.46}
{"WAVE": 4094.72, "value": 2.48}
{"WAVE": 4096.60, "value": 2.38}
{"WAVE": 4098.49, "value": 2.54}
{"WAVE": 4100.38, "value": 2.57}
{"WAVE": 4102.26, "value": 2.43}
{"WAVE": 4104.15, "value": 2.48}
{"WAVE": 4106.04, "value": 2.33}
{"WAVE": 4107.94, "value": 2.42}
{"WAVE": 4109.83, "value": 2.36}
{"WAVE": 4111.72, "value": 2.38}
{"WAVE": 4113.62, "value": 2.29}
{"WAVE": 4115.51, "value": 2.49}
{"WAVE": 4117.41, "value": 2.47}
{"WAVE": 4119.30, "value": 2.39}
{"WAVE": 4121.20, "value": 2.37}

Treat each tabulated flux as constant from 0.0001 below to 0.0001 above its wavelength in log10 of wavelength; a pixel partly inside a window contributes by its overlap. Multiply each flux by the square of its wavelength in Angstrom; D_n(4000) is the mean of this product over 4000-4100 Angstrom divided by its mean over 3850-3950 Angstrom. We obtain 1.09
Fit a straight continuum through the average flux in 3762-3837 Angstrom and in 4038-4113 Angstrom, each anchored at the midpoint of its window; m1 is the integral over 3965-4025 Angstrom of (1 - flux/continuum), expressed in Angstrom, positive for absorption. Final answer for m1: 4.5 Angstrom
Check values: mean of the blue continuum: 2.78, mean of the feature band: 2.33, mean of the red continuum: 2.42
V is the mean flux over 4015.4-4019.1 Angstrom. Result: 2.46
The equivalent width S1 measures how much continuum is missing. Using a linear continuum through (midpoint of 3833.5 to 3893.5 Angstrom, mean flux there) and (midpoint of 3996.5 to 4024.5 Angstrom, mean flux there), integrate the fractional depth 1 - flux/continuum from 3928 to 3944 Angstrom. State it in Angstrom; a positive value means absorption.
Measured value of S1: 6.4 Angstrom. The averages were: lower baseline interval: 2.68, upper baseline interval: 2.45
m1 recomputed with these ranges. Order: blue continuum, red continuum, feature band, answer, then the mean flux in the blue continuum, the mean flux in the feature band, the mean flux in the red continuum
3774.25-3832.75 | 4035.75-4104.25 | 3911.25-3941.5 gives 8.6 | 2.8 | 1.89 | 2.42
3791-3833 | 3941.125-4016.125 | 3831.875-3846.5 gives 0.5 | 2.8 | 2.62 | 2.3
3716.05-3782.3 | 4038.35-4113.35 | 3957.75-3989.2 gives 5.2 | 2.83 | 2.12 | 2.42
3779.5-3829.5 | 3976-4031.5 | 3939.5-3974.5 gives 6.2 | 2.81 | 2.09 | 2.47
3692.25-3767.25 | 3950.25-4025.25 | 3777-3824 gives -1.6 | 2.88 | 2.82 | 2.31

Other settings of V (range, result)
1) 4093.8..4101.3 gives 2.49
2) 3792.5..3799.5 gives 2.99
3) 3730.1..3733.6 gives 2.73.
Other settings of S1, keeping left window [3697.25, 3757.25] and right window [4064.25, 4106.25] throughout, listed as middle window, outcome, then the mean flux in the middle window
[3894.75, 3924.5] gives 1.3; 2.54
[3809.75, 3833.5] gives 0.5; 2.7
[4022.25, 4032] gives 0.3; 2.44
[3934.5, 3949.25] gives 2.5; 2.16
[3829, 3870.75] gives 1.0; 2.66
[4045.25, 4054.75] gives 0.3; 2.41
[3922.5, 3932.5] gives 4.7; 1.38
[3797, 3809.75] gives -0.6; 2.91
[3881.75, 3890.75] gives 0.0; 2.67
